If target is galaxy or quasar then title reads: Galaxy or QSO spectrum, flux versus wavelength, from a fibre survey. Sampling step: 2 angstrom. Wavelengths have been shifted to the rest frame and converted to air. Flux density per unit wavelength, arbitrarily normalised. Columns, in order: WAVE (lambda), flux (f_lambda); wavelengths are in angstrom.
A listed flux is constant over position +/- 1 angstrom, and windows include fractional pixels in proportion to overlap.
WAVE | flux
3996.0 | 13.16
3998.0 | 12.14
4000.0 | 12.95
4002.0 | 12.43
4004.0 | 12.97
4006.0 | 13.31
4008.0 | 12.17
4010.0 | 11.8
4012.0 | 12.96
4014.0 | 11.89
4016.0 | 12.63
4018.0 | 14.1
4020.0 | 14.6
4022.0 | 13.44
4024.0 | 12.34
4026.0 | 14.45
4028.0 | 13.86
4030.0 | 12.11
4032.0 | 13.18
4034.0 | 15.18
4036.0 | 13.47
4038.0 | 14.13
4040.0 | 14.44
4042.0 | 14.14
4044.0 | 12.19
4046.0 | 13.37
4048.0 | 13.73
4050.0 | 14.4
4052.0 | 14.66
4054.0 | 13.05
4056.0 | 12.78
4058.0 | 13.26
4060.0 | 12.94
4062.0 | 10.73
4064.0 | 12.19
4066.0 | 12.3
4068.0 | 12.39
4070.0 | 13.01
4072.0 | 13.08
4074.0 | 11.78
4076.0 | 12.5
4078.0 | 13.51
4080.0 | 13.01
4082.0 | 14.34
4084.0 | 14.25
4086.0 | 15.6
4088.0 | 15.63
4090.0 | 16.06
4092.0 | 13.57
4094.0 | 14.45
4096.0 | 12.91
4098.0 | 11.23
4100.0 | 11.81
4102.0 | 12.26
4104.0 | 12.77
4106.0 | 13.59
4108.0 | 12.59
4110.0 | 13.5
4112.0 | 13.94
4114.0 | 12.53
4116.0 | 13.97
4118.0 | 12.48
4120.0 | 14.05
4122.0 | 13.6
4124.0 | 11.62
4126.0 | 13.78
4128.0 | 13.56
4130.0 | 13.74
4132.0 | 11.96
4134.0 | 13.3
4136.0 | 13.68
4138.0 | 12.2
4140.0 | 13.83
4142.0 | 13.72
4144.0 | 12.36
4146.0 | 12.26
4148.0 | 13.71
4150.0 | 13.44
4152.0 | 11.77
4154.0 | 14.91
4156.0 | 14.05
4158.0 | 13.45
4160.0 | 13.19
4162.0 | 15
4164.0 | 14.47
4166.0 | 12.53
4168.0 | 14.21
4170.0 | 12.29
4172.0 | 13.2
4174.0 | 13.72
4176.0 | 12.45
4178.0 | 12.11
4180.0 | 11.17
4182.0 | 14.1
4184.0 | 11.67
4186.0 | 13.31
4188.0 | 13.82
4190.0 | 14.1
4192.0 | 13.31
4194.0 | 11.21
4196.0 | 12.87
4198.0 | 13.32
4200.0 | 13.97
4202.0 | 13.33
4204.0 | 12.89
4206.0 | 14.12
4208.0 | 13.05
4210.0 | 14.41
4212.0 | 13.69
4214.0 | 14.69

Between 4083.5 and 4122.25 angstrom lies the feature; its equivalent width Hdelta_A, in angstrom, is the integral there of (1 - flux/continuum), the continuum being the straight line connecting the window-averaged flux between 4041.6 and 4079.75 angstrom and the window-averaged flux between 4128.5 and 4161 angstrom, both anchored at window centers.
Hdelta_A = -1.3 angstrom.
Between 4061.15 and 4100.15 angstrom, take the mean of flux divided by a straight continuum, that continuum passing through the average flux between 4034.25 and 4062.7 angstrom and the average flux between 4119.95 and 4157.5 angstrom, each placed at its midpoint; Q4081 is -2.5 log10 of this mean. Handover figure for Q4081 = 0.01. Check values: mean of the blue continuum 13.5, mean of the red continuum 13.2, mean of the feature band 13.3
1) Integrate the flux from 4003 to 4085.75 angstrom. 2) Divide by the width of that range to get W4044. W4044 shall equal 13.2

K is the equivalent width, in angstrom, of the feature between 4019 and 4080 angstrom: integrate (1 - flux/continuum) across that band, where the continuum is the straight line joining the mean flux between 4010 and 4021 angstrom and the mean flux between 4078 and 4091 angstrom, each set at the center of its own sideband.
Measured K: 2.8 angstrom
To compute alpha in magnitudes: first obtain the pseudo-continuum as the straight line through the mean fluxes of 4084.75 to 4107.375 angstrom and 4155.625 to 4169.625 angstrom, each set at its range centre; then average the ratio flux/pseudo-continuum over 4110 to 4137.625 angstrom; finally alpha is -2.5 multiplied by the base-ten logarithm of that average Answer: 0.036 mag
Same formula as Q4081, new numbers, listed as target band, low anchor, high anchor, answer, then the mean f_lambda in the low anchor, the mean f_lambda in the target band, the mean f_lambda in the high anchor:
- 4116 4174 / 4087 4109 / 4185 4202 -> 0.00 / 13.4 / 13.3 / 13.2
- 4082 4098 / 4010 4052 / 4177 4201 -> -0.09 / 13.5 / 14.4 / 12.9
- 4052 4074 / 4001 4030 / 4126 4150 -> 0.04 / 13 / 12.6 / 13.2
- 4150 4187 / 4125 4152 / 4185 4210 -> 0.00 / 13.1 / 13.2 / 13.3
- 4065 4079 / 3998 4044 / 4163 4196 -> 0.04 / 13.2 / 12.7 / 13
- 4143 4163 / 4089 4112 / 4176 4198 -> -0.04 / 13.2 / 13.4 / 12.8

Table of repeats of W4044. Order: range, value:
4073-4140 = 13.3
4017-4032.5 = 13.5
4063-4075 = 12.5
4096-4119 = 12.8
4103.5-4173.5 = 13.3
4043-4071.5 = 12.9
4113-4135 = 13.1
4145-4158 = 13.4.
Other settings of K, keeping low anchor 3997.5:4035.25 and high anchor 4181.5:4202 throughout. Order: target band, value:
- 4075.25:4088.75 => -1.03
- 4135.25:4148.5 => 0.06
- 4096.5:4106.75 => 0.62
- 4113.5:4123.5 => -0.12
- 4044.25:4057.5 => -0.47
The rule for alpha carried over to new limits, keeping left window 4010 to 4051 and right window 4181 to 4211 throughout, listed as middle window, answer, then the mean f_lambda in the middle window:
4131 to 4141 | 0.03 mag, 13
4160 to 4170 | -0.04 mag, 13.8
